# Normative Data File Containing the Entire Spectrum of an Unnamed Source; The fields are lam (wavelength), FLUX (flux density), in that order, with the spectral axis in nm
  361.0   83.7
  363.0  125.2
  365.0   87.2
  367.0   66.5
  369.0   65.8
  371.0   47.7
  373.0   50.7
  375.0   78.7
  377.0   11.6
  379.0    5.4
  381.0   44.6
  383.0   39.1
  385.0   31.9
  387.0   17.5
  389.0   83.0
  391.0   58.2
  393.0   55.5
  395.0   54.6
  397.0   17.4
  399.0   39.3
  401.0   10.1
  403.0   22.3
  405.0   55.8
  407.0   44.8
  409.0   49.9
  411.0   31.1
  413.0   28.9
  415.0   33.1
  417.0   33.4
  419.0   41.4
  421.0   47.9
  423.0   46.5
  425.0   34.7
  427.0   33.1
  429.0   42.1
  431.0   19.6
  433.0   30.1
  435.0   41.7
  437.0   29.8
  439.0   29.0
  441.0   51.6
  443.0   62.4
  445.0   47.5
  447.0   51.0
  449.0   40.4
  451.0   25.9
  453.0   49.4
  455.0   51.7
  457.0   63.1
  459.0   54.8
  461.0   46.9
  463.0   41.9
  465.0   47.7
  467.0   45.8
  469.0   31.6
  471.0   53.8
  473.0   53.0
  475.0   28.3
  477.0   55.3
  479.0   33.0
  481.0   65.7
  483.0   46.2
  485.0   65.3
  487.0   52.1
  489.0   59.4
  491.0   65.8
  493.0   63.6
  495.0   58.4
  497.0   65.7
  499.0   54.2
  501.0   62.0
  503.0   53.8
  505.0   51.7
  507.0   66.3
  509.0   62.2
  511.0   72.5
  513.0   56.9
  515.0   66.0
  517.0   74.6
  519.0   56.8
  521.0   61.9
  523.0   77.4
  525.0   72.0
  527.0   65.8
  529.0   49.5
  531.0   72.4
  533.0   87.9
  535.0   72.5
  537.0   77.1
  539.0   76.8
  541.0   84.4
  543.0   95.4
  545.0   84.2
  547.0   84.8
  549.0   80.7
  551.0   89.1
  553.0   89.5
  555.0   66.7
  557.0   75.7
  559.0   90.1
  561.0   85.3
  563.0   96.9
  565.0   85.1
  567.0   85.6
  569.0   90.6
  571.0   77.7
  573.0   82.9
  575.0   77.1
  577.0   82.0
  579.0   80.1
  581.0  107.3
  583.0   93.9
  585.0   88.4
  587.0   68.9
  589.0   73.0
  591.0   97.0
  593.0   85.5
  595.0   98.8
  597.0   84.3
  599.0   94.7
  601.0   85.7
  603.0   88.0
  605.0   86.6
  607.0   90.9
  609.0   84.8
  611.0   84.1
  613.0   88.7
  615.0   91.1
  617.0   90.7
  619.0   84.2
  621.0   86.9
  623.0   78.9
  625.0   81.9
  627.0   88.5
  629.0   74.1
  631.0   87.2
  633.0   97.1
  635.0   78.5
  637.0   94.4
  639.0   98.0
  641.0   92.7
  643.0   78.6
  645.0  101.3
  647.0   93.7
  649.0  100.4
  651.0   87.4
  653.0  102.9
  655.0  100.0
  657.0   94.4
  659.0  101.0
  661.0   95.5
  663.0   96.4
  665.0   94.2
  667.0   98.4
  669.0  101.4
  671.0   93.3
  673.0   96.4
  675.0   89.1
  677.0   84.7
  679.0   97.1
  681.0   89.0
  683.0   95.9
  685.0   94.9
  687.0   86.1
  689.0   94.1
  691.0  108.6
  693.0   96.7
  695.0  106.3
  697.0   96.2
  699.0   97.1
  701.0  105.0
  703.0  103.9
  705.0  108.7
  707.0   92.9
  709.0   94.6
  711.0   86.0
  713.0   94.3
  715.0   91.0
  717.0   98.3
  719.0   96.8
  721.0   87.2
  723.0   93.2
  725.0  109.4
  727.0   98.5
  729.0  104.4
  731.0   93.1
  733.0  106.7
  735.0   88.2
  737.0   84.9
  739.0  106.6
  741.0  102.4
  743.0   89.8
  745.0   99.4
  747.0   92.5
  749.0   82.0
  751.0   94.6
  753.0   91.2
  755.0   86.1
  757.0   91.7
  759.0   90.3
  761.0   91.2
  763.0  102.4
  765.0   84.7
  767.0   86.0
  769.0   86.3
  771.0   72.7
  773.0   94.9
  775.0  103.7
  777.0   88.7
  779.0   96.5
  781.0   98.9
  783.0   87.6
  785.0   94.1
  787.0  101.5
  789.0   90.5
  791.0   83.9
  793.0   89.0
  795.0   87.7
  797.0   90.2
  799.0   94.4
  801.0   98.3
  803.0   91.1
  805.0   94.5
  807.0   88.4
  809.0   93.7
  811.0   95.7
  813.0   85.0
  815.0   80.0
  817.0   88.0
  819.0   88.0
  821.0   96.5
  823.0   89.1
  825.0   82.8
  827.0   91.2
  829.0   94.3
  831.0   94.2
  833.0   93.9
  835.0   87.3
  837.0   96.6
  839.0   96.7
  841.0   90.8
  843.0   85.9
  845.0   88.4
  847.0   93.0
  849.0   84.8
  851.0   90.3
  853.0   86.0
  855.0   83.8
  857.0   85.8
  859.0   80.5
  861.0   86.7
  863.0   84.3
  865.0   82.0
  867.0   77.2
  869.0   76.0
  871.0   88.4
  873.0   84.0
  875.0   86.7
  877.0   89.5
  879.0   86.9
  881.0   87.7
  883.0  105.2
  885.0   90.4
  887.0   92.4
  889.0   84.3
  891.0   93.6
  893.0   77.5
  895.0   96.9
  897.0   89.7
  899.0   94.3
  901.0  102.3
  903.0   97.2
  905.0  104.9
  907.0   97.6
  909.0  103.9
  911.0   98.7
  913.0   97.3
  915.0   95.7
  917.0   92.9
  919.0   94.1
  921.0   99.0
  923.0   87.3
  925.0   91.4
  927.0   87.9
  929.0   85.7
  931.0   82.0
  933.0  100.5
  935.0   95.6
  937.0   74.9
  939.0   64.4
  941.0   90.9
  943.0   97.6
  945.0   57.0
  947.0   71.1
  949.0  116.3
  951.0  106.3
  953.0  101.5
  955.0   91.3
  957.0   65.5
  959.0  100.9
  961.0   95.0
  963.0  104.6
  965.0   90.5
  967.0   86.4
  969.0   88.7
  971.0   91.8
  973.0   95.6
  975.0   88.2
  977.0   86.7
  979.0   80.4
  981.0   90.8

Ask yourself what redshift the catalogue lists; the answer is 0.205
